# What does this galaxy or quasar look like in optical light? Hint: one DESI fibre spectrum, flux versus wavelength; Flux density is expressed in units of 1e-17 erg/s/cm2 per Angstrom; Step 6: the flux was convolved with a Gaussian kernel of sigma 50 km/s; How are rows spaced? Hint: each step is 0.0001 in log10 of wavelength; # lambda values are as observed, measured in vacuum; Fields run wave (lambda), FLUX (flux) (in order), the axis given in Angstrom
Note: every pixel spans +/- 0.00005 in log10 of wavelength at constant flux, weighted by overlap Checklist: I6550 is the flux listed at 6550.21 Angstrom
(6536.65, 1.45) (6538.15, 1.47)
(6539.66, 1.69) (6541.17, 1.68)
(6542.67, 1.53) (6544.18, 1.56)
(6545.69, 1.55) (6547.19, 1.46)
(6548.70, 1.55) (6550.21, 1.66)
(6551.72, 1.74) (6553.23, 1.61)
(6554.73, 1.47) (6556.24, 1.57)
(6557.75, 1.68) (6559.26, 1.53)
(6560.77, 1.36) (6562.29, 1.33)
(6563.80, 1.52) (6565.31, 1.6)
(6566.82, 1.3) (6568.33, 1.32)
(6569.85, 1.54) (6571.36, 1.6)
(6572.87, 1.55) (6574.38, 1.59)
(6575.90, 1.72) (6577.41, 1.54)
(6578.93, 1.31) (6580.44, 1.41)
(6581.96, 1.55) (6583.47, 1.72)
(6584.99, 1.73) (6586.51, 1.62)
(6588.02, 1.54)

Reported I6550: 1.66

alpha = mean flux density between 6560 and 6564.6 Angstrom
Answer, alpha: 1.4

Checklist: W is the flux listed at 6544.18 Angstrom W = 1.56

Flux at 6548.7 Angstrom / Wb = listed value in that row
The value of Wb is 1.55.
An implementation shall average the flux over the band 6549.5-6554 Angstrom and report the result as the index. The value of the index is 1.67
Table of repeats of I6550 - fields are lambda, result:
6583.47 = 1.72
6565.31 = 1.6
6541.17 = 1.68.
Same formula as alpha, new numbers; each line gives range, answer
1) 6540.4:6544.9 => 1.59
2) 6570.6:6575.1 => 1.58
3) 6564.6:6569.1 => 1.4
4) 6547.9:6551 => 1.6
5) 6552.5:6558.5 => 1.58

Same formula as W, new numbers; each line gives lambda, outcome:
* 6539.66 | 1.69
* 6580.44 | 1.41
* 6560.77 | 1.36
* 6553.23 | 1.61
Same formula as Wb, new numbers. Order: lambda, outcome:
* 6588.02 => 1.54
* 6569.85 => 1.54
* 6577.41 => 1.54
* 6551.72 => 1.74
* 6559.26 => 1.53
